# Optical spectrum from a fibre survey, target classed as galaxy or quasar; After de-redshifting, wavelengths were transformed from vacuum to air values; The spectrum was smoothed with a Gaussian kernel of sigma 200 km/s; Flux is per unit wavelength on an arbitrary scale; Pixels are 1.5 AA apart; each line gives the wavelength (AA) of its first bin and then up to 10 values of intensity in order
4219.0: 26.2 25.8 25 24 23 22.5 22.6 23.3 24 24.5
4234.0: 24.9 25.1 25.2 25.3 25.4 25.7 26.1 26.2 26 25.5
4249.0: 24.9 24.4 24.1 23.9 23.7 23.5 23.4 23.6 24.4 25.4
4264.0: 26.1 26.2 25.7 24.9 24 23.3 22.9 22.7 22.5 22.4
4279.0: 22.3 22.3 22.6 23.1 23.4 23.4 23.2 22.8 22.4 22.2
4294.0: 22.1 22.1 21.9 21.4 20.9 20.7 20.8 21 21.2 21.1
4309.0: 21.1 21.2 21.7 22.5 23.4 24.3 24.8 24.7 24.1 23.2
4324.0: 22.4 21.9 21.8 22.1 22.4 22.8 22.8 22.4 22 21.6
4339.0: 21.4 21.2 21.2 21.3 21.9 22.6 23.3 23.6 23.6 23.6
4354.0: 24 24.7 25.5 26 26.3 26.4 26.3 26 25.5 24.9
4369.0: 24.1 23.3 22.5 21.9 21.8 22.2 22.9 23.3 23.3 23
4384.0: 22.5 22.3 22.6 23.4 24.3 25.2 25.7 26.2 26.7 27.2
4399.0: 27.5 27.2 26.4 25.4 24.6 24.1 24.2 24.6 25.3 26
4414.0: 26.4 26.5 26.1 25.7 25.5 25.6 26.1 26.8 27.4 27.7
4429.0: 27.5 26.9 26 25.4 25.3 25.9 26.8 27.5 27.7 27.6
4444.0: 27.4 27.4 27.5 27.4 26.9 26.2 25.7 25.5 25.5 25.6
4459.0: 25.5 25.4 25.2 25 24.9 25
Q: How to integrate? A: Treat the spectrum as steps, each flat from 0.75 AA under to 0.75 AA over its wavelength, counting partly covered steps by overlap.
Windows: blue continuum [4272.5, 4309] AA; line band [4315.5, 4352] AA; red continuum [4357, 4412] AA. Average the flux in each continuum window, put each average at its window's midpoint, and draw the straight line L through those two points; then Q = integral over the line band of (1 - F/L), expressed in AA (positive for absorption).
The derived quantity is 0.9 AA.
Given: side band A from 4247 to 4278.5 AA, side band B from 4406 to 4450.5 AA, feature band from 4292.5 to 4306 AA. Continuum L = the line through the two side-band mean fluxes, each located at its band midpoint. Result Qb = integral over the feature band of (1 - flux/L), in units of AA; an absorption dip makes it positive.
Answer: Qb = 1.8 AA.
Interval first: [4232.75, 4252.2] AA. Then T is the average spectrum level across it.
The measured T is 25.3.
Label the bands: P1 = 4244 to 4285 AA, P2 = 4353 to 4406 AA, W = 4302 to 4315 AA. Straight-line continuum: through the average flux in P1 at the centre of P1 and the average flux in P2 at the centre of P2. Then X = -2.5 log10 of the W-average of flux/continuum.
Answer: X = 0.13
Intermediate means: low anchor 24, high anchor 24.6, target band 21.4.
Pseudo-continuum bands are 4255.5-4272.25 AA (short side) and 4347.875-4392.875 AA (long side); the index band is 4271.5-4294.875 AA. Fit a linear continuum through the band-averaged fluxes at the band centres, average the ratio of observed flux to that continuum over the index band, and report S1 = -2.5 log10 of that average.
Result 0.08 mag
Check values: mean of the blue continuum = 24.6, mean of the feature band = 22.7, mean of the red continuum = 24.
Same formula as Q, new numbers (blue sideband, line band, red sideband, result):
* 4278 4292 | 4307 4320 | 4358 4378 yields 0.3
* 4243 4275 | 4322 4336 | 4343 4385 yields 1.0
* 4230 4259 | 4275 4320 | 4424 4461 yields 5.3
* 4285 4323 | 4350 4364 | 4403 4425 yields -0.7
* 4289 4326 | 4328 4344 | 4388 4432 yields 0.9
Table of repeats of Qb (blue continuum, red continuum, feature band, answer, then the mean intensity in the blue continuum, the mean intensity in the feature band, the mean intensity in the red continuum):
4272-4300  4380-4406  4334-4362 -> 0.7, 22.5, 23.3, 24.9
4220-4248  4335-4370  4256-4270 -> -0.2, 24.7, 24.8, 23.8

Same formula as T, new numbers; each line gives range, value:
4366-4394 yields 23.4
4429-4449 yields 26.8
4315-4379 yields 23.4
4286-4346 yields 22.2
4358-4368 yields 25.9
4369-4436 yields 25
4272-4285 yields 22.7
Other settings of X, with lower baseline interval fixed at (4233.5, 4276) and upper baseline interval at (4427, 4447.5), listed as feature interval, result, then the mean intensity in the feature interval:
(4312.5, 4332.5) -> 0.11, 23.1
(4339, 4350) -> 0.17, 22.1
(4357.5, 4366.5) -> 0.00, 26.1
